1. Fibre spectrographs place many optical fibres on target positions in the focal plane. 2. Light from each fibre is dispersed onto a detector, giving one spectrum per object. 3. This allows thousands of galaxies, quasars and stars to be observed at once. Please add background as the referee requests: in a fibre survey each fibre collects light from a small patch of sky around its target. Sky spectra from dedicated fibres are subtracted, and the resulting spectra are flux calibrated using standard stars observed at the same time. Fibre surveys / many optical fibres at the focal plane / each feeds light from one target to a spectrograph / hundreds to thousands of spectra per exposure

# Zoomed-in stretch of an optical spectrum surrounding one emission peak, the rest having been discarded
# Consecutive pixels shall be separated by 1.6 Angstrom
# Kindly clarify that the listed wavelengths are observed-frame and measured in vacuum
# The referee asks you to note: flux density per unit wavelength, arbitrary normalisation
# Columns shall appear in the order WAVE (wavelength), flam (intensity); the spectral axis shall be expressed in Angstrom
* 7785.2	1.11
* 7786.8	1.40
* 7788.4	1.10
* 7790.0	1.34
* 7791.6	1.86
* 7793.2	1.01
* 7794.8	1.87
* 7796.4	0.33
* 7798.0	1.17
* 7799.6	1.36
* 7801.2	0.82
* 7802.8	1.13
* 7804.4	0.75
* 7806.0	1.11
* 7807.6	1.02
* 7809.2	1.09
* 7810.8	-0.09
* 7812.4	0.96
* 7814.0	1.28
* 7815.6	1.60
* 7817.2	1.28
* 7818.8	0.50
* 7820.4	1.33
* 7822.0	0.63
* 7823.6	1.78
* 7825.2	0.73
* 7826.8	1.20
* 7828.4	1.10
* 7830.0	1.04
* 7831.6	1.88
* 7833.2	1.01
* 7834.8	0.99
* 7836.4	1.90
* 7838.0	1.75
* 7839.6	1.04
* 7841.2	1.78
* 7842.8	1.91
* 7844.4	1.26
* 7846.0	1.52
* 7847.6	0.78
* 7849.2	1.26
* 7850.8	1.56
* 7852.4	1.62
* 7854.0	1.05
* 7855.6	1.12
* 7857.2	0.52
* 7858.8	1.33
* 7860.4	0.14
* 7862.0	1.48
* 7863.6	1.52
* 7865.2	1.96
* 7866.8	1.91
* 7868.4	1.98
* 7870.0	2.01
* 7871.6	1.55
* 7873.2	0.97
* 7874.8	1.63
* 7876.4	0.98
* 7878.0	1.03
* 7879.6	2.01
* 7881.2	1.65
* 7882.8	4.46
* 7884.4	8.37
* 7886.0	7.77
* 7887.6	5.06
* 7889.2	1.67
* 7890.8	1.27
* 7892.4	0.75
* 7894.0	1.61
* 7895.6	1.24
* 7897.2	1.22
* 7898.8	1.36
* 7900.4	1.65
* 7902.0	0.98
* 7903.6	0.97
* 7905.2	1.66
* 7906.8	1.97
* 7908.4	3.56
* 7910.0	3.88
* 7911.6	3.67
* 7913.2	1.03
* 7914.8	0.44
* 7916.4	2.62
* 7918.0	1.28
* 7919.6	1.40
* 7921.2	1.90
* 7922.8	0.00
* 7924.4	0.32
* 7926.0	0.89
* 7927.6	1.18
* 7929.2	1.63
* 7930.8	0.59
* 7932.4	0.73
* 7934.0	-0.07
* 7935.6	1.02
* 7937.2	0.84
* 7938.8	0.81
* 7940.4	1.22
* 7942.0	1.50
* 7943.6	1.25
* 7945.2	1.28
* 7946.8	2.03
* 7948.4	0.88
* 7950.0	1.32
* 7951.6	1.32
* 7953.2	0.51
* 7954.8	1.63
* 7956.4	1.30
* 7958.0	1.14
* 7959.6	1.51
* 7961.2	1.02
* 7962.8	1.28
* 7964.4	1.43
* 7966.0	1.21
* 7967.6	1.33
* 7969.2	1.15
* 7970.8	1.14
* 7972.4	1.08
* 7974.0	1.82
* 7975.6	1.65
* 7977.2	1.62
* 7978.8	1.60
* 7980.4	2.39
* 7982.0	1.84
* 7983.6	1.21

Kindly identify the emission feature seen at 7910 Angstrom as [N II]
